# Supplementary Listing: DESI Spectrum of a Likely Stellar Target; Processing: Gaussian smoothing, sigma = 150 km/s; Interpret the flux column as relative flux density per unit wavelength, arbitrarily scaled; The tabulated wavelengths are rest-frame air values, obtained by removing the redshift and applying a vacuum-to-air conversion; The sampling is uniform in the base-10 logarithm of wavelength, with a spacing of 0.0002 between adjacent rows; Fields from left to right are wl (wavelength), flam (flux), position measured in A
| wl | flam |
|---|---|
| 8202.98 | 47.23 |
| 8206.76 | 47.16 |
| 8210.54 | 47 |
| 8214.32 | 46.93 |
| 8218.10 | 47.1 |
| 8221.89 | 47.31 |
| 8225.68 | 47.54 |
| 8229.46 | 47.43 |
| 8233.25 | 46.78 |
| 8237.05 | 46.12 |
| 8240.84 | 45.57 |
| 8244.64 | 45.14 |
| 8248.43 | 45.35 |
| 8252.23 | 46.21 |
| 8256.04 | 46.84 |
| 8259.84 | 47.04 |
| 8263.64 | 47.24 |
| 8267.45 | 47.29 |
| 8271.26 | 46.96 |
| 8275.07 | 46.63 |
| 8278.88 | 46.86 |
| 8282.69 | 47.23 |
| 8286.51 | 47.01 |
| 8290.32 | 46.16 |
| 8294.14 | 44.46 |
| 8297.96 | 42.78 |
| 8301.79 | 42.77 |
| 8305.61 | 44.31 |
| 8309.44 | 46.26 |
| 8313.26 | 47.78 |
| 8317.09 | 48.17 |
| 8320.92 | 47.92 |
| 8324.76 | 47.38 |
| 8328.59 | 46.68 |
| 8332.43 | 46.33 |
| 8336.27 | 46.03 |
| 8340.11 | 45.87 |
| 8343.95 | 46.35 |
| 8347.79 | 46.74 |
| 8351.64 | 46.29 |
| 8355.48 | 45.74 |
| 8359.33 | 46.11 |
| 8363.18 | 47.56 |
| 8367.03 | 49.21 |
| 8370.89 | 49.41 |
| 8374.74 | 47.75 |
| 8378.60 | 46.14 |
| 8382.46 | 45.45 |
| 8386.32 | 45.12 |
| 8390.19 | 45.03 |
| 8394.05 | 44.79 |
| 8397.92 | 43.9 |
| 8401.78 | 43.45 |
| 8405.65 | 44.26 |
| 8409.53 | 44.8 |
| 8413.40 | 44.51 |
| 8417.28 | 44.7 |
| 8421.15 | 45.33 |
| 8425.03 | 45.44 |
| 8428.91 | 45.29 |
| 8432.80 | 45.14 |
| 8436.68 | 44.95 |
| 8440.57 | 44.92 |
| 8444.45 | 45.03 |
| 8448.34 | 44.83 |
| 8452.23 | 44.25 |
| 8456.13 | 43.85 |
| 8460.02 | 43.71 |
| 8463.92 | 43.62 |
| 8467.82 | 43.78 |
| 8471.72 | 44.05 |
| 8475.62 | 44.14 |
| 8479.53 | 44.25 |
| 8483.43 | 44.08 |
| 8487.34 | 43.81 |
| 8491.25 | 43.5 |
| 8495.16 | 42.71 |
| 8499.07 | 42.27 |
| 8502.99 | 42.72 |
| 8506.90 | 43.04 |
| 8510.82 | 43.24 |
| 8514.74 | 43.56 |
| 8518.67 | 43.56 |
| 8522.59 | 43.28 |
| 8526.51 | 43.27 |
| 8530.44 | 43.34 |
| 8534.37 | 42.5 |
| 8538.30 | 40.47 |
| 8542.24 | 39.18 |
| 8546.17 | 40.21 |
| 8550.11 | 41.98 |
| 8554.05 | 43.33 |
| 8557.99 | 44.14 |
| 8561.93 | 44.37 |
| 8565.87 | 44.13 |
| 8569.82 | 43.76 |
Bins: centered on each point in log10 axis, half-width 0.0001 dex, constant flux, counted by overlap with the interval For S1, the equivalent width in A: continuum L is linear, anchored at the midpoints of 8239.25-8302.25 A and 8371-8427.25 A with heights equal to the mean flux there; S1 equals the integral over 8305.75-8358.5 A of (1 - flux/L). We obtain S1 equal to -1.2 A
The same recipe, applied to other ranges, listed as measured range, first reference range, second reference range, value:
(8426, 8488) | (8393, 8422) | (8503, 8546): -1.12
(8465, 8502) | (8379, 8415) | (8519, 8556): -0.48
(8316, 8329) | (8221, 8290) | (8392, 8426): -0.52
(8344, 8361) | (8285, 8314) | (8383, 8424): -0.53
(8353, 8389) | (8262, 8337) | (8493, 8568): -1.35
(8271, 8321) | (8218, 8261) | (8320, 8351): 0.60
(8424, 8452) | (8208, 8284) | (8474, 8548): -0.73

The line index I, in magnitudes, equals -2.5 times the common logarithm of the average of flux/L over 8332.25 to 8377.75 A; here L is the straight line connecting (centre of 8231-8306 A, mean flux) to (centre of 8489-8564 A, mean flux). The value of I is -0.05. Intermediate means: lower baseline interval 46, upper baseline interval 42.7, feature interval 47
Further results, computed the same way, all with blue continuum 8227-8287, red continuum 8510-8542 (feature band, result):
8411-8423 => -0.01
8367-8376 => -0.09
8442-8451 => -0.03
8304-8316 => -0.01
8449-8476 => -0.01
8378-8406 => 0.00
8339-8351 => -0.02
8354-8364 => -0.03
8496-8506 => 0.01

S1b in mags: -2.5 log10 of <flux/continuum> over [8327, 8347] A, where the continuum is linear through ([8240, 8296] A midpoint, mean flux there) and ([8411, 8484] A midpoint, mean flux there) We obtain -0.01 mag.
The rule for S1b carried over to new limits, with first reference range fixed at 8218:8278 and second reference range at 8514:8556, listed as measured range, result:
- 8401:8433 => -0.02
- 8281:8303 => 0.02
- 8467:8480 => -0.02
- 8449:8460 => -0.02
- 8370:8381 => -0.07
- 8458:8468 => -0.01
